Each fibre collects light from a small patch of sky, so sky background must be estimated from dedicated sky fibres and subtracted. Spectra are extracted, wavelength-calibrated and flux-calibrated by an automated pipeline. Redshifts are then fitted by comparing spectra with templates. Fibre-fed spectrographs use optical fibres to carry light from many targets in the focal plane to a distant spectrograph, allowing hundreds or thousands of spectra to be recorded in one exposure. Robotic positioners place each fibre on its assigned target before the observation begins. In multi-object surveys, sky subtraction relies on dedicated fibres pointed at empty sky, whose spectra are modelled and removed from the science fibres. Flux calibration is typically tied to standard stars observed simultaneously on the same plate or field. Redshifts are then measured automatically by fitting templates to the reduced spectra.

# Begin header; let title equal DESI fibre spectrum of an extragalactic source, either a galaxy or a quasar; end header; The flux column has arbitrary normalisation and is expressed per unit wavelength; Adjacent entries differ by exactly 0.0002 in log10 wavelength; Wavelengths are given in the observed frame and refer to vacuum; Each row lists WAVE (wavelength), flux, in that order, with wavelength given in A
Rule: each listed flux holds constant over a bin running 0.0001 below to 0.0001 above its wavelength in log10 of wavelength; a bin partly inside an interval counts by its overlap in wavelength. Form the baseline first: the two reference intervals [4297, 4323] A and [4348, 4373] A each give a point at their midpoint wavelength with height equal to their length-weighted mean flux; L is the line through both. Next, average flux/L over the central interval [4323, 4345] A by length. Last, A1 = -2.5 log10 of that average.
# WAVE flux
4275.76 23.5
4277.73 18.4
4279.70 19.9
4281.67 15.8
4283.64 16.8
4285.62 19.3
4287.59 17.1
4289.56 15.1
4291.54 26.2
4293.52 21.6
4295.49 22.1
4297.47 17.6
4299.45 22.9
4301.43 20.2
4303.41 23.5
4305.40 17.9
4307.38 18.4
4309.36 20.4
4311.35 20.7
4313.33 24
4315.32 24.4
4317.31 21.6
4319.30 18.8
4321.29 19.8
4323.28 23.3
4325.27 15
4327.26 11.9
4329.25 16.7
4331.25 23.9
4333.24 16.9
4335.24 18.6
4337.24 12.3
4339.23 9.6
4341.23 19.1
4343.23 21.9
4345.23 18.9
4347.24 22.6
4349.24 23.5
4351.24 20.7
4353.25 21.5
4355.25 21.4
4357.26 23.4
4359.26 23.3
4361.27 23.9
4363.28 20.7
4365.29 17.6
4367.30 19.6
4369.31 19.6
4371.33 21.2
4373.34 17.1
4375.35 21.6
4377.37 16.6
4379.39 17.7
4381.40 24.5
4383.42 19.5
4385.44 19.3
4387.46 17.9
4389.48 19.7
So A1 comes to 0.229 mag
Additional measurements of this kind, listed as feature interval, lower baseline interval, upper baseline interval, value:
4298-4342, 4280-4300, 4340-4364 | 0.07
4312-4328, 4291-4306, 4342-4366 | 0.08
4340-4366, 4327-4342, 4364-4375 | -0.20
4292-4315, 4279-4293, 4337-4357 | -0.12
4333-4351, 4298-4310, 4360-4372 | 0.12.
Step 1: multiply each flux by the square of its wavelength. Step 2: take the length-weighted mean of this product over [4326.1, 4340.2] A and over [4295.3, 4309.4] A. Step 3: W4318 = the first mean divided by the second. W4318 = 0.79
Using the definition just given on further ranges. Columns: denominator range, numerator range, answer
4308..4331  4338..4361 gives 1.05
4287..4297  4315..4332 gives 0.96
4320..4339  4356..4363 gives 1.36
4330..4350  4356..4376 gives 1.13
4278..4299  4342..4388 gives 1.11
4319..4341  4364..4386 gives 1.17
